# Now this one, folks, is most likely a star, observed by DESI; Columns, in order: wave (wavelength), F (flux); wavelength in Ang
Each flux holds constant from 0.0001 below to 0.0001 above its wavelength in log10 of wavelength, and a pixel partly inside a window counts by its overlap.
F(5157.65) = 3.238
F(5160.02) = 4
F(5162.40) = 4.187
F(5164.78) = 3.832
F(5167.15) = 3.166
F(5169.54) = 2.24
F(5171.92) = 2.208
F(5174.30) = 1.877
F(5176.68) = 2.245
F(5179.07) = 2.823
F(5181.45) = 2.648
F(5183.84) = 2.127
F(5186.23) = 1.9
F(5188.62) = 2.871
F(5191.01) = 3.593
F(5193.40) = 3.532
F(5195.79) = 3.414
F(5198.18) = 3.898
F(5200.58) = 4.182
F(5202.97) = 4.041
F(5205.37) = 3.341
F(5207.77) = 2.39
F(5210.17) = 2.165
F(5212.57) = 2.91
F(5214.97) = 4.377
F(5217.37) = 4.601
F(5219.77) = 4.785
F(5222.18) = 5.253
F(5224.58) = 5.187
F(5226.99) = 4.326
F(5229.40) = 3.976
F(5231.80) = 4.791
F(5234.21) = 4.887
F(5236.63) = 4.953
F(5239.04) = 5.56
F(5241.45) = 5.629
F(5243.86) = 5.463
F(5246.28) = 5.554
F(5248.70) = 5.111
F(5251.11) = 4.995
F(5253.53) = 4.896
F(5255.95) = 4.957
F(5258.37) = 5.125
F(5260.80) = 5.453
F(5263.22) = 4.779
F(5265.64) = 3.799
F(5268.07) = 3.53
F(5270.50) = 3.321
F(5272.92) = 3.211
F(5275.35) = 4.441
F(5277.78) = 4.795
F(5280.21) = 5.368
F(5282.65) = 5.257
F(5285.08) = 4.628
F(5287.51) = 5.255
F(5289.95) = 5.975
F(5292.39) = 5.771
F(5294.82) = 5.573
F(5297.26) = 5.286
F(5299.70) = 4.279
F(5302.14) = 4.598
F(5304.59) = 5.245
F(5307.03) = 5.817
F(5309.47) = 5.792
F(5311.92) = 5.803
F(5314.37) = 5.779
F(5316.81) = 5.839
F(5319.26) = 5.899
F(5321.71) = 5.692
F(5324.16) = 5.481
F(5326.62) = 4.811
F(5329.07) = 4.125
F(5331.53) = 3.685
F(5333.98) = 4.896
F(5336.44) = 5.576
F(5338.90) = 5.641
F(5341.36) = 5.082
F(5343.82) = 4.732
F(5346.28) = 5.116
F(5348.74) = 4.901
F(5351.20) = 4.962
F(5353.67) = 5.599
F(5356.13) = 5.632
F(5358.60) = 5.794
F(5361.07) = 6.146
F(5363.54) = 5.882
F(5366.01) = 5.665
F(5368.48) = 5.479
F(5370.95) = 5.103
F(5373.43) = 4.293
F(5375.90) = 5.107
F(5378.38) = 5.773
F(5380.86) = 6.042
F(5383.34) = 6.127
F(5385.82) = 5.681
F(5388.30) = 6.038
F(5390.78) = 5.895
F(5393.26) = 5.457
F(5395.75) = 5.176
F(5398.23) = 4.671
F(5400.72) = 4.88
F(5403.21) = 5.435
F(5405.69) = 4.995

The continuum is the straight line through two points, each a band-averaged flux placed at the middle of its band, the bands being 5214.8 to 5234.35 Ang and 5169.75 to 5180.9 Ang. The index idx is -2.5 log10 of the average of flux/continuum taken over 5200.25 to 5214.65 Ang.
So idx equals 0.20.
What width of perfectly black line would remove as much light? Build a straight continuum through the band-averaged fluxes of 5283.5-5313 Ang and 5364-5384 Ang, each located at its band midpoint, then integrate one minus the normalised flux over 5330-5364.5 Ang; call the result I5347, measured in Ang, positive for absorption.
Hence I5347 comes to 1.0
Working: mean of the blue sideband 5.33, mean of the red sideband 5.45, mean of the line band 5.25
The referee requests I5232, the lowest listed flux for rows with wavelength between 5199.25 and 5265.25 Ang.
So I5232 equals 2.165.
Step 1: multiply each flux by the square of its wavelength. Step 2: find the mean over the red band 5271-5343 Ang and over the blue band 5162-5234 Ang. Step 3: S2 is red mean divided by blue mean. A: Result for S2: 1.55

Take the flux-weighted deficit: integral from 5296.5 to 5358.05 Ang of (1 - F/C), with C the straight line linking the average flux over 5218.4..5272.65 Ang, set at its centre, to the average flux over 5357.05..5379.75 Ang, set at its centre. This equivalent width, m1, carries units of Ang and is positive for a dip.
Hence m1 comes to 0.4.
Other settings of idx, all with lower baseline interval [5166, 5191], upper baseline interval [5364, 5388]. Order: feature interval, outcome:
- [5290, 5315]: -0.23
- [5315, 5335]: -0.08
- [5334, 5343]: -0.08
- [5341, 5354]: 0.01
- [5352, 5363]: -0.11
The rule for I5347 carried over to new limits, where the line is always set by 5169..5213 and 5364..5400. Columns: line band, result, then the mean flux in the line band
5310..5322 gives -3.3 Ang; 5.81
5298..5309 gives -1.6 Ang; 5.05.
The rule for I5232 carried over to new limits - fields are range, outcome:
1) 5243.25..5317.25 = 3.211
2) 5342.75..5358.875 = 4.732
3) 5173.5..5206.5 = 1.877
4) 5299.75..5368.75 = 3.685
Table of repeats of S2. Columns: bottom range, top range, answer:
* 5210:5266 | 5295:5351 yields 1.12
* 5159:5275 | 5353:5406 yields 1.49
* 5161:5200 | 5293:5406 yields 1.94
